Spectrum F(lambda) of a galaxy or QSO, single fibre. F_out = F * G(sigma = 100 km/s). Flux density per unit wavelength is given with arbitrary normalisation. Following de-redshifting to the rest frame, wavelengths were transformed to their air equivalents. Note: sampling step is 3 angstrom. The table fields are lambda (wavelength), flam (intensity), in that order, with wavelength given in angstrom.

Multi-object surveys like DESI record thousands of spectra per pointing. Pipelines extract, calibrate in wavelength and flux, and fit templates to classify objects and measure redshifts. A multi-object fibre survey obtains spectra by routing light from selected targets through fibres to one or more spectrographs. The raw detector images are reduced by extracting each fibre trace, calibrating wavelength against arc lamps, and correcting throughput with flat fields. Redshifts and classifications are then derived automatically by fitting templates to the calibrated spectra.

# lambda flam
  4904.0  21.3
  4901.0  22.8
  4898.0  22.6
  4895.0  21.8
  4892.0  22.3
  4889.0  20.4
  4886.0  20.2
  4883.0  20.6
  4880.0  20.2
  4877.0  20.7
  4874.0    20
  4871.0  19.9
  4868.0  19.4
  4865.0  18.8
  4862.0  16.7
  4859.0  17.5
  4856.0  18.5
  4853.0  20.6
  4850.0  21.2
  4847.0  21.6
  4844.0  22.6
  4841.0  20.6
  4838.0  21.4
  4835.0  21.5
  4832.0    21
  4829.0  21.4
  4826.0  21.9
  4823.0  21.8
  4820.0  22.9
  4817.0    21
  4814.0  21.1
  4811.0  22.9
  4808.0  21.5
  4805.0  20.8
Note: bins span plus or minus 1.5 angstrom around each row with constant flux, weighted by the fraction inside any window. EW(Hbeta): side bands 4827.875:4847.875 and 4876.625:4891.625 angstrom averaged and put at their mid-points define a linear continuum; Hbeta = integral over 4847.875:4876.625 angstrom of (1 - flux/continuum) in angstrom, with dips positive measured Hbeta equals 2.3 angstrom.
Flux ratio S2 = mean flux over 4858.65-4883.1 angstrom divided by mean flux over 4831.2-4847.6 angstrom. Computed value 0.9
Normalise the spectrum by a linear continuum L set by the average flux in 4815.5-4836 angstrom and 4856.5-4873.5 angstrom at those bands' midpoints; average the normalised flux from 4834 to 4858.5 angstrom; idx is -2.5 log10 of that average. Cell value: -0.04 mag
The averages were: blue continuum 21.6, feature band 20.8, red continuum 18.6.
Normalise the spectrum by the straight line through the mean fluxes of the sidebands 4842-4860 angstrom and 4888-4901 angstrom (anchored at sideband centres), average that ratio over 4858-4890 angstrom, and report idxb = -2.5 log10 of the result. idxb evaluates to 0.09 mag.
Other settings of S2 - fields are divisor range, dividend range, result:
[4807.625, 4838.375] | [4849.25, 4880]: 0.89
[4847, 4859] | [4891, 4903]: 1.12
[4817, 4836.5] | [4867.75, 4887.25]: 0.93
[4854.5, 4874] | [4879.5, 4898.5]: 1.14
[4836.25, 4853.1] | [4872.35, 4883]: 0.95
